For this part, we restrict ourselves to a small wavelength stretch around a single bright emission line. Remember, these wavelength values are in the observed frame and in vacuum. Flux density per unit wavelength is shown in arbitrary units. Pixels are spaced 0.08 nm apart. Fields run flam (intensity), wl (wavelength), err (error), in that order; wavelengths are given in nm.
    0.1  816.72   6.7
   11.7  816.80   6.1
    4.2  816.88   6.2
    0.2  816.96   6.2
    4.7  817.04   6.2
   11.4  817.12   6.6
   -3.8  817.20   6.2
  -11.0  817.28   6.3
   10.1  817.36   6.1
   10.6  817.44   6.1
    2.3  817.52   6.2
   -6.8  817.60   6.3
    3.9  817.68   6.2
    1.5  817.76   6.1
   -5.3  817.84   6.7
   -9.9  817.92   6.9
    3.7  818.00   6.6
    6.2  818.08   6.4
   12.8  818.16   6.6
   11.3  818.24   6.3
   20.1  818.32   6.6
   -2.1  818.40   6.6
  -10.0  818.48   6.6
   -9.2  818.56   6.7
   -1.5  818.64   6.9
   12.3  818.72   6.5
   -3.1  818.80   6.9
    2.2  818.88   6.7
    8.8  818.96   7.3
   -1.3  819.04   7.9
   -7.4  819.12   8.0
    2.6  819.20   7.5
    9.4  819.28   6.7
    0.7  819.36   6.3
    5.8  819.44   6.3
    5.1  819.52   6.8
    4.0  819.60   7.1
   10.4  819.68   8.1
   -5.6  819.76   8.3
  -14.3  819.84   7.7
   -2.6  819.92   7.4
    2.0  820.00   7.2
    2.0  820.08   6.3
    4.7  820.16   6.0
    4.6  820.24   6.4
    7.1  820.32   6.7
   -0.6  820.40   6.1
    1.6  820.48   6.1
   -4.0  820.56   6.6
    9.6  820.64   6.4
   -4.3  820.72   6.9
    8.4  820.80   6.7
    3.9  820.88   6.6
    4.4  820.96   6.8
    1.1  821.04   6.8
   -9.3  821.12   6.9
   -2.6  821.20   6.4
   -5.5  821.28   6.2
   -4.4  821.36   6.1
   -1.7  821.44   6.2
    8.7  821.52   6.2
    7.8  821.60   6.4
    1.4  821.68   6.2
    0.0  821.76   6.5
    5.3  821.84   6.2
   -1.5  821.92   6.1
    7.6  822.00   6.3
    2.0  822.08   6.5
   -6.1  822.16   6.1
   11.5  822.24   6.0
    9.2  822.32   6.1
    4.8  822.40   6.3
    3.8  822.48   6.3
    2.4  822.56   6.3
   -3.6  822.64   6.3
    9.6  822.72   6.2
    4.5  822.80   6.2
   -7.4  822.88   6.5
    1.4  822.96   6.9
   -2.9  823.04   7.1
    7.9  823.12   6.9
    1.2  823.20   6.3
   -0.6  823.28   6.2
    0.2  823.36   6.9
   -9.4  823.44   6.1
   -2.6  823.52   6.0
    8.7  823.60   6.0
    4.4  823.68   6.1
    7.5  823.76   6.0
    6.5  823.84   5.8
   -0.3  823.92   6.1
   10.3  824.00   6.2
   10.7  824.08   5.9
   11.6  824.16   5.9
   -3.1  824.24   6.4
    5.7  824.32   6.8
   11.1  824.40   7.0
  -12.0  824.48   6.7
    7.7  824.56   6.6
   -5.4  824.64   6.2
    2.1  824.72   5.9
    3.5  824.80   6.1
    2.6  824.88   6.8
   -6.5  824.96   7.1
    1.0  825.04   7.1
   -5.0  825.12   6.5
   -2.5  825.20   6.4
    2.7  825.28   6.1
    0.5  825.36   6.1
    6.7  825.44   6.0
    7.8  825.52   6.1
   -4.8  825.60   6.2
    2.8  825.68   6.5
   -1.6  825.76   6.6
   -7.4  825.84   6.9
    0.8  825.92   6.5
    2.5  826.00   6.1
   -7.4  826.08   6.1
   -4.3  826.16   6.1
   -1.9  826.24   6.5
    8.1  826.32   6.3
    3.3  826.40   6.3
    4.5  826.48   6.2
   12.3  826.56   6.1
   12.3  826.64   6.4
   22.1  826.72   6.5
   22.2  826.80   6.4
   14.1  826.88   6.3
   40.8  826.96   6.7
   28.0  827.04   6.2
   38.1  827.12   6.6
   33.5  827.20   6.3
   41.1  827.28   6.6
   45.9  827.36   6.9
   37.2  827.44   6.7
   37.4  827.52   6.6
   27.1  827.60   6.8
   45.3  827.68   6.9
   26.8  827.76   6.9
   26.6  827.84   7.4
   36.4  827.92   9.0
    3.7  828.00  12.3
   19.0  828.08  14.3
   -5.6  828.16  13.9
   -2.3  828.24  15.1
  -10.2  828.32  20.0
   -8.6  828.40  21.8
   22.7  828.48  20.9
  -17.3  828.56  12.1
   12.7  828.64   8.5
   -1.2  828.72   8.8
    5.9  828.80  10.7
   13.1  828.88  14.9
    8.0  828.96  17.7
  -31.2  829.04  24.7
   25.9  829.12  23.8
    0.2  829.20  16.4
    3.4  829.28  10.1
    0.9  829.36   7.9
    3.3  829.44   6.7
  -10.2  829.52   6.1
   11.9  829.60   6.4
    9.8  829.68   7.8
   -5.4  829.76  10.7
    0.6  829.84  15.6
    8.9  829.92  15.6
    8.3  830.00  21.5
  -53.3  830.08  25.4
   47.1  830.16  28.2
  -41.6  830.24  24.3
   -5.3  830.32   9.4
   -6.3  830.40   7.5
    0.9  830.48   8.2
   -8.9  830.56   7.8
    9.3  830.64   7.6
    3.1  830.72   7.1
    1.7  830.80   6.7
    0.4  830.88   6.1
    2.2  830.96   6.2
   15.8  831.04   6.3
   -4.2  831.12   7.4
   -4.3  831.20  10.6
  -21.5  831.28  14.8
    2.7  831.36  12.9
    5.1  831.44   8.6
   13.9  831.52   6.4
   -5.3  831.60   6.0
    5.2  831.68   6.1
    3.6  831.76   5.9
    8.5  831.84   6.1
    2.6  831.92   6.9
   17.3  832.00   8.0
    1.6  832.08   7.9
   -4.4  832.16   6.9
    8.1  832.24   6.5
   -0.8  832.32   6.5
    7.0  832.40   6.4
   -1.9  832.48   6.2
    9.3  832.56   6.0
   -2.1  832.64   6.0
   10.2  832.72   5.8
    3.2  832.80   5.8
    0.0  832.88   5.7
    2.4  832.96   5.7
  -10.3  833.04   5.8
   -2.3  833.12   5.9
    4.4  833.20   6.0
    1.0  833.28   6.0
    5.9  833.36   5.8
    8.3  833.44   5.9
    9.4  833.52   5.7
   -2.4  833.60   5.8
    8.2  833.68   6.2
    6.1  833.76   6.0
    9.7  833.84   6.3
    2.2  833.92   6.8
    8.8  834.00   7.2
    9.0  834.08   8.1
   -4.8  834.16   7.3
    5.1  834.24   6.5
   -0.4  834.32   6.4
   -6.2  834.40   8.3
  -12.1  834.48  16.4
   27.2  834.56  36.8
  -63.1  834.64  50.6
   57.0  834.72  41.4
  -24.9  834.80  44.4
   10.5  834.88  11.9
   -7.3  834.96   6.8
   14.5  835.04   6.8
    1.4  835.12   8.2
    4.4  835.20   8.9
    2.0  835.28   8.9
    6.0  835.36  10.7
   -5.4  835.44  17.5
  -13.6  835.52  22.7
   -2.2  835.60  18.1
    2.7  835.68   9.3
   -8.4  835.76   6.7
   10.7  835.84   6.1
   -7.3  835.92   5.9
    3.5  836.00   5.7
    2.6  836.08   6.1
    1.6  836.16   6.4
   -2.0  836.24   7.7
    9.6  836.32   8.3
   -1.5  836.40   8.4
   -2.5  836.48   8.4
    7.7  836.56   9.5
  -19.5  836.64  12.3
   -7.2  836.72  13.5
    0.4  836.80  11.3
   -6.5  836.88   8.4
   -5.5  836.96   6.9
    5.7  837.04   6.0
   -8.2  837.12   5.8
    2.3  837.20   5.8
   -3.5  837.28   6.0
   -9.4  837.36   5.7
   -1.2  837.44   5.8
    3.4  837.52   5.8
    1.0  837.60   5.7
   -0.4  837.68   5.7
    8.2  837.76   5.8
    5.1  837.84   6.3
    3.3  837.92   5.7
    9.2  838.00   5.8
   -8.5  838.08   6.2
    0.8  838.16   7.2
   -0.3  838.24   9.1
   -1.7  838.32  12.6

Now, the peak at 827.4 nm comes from [O II] 3727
